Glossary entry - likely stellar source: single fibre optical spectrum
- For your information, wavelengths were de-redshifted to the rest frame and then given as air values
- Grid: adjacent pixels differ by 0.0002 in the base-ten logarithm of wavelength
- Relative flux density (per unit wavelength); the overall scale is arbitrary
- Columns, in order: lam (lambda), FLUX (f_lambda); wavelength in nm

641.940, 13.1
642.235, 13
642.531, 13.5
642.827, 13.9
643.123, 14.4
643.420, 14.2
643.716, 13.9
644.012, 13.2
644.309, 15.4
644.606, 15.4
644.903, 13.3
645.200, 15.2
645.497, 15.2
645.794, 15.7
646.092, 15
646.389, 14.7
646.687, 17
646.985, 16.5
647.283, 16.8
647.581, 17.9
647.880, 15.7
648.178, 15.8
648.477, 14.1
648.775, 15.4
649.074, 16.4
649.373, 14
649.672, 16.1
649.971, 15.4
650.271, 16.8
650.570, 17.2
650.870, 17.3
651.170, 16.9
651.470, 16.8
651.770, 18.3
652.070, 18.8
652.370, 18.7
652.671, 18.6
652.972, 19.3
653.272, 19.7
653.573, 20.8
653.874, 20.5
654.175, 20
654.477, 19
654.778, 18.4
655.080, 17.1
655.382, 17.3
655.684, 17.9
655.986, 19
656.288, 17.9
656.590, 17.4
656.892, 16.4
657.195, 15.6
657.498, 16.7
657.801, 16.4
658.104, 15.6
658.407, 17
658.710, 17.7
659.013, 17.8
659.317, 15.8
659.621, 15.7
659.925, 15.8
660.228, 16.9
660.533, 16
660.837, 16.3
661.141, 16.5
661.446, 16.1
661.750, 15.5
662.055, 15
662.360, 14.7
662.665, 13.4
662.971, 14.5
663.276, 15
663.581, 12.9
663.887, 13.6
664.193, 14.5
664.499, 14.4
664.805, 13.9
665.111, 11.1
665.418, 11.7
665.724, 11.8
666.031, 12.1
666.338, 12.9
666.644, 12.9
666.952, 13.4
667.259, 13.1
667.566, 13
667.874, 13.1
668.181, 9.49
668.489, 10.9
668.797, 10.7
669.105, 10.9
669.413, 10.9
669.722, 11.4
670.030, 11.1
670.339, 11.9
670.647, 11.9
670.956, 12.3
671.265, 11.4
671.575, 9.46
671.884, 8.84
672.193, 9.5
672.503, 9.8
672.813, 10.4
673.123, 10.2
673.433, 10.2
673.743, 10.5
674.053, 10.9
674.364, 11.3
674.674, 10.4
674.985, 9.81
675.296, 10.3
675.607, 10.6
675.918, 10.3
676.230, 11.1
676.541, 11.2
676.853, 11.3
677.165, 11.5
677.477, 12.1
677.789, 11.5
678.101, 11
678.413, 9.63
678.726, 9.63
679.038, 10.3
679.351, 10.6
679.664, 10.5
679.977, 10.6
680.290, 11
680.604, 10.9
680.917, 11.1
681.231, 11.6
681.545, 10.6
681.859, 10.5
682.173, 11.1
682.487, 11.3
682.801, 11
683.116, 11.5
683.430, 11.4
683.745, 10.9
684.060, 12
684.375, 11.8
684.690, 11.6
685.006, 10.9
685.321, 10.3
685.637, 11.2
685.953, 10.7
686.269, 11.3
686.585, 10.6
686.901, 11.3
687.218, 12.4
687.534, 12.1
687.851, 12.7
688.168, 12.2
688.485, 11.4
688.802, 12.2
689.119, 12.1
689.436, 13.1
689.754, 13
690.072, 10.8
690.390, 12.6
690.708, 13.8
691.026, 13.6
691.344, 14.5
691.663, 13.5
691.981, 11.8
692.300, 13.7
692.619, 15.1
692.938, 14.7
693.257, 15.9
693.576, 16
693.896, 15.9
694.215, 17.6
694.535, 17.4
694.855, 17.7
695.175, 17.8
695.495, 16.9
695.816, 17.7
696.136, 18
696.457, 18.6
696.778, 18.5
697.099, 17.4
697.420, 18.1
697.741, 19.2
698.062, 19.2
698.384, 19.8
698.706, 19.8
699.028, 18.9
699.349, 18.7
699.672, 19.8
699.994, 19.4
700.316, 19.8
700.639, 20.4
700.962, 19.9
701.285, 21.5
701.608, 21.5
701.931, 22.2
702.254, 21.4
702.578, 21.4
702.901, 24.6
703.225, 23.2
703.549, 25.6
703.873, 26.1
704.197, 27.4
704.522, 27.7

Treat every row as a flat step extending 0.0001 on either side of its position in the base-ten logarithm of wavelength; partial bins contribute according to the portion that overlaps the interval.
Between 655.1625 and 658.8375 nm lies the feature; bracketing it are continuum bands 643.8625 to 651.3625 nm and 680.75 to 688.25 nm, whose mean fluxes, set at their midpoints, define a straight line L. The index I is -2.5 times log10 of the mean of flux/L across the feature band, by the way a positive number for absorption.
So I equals -0.17 mag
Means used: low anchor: 15.7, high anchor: 11.3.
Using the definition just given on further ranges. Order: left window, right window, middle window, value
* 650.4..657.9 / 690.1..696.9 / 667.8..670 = 0.49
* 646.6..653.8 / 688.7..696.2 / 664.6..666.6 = 0.30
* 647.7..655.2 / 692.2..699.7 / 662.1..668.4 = 0.32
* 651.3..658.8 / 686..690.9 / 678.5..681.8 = 0.26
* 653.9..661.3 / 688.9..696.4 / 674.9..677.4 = 0.42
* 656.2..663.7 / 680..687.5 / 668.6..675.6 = 0.26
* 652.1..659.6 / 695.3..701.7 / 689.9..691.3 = 0.42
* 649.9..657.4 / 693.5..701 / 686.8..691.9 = 0.41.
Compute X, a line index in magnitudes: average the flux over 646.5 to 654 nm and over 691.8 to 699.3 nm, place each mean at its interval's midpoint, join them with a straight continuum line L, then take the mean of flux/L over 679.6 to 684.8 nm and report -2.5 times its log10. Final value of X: 0.47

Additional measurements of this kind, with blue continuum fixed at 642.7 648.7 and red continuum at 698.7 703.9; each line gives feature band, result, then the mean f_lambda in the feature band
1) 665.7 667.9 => 0.34 mag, 12.8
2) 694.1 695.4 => 0.17 mag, 17.6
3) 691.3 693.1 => 0.42 mag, 13.8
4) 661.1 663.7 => 0.15 mag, 14.8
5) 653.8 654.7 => -0.22 mag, 19.7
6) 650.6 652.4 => -0.12 mag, 17.7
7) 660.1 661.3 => 0.03 mag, 16.4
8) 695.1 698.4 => 0.15 mag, 18.2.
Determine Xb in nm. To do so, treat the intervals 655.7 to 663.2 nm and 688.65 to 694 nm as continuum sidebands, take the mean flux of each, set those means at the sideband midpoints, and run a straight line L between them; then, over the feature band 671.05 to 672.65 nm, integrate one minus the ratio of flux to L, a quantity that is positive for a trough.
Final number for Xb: 0.56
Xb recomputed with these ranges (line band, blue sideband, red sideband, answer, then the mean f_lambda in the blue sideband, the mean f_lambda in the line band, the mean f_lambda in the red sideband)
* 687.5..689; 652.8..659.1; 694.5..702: 0.534 nm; 18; 12.1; 19.1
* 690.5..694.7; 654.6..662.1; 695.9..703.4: 0.997 nm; 16.7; 14.9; 20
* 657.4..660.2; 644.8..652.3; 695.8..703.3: 0.066 nm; 16.1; 16.5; 20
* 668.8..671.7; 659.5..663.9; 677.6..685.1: 0.463 nm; 15.2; 11.2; 11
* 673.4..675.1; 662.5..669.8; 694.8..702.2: 0.440 nm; 12.6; 10.6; 19.2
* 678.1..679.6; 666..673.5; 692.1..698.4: 0.360 nm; 11.3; 10.2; 17.2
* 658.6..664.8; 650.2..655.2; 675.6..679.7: 0.161 nm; 18.5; 15.4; 10.8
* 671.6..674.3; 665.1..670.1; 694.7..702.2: 0.629 nm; 11.8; 10.1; 19.2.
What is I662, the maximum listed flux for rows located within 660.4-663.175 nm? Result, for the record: 16.5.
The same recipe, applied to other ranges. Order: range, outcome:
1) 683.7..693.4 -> 15.9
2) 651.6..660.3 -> 20.8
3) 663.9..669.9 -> 14.5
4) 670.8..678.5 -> 12.3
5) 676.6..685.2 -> 12.1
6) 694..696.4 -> 18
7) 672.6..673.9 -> 10.5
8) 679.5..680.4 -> 11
